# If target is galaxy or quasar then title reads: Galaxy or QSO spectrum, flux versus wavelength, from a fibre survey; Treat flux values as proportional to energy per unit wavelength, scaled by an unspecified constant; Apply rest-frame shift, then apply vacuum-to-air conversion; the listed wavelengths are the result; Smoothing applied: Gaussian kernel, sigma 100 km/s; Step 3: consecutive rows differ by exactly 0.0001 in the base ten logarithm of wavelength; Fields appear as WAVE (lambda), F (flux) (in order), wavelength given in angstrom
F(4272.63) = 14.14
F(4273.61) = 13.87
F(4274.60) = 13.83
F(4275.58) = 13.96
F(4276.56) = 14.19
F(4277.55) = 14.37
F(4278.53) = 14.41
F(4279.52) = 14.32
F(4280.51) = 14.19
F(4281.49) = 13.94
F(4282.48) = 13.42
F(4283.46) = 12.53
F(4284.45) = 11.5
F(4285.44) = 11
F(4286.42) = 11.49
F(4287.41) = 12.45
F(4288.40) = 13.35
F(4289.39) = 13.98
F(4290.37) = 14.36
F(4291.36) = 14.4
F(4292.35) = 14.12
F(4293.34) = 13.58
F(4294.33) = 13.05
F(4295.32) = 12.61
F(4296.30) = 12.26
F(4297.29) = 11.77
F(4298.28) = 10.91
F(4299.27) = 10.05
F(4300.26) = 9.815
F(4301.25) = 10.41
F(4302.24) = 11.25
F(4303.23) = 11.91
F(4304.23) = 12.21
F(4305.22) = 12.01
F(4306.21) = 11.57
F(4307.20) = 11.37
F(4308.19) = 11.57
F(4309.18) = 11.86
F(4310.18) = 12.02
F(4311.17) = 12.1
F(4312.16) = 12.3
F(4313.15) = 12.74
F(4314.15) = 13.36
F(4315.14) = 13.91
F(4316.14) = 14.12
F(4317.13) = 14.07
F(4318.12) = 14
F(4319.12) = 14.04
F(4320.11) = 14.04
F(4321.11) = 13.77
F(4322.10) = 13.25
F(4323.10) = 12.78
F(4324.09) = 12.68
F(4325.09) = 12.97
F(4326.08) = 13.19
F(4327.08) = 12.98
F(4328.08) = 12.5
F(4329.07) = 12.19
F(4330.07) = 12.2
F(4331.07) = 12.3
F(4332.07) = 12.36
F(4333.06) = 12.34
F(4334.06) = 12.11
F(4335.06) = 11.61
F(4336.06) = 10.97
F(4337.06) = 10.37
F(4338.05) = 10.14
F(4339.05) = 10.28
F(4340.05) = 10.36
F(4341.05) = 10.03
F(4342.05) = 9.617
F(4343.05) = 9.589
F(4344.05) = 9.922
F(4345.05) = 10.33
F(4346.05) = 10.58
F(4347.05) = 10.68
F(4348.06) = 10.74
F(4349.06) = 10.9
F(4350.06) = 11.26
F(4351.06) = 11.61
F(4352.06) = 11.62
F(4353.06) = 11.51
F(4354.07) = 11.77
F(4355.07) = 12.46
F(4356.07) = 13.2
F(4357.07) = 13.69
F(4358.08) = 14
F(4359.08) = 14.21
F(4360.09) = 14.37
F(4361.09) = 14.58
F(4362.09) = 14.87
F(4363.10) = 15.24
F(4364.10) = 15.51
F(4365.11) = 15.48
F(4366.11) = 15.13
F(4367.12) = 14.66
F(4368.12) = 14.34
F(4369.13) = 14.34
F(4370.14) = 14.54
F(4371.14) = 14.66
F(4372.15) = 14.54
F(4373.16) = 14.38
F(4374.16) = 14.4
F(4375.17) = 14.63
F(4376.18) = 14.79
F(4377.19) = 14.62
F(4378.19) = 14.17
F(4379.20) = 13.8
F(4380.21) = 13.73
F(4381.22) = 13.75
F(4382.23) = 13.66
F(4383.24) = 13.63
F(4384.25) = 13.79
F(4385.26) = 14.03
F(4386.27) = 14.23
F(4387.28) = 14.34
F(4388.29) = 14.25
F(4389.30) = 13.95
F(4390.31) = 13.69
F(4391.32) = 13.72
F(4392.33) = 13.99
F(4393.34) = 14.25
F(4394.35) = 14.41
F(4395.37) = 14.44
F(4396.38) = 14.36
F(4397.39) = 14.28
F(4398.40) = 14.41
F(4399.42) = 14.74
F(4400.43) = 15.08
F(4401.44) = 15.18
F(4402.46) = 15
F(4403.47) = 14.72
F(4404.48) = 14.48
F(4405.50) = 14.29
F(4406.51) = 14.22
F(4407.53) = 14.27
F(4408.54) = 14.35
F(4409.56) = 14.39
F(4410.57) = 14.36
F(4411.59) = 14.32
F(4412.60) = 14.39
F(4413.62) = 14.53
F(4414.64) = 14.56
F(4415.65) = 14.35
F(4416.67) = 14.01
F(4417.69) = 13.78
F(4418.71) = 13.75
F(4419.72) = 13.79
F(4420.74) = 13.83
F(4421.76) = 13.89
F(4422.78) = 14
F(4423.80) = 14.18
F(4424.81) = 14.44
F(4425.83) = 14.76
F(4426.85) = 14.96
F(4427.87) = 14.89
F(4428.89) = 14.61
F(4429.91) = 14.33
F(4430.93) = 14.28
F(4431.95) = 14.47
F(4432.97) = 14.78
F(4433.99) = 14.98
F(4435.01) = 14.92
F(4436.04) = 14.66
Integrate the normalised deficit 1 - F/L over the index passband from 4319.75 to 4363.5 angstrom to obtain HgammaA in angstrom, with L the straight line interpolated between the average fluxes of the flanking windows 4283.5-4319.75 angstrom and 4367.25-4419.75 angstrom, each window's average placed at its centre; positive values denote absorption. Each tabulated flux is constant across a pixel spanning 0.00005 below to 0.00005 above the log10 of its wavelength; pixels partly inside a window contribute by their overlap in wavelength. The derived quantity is 3.8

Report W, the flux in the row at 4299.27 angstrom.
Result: 10.05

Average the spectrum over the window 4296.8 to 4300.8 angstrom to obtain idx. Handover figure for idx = 10.6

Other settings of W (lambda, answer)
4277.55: 14.37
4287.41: 12.45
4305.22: 12.01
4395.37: 14.44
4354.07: 11.77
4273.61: 13.87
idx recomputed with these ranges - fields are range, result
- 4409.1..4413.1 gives 14.4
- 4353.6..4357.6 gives 12.8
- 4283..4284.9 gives 12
